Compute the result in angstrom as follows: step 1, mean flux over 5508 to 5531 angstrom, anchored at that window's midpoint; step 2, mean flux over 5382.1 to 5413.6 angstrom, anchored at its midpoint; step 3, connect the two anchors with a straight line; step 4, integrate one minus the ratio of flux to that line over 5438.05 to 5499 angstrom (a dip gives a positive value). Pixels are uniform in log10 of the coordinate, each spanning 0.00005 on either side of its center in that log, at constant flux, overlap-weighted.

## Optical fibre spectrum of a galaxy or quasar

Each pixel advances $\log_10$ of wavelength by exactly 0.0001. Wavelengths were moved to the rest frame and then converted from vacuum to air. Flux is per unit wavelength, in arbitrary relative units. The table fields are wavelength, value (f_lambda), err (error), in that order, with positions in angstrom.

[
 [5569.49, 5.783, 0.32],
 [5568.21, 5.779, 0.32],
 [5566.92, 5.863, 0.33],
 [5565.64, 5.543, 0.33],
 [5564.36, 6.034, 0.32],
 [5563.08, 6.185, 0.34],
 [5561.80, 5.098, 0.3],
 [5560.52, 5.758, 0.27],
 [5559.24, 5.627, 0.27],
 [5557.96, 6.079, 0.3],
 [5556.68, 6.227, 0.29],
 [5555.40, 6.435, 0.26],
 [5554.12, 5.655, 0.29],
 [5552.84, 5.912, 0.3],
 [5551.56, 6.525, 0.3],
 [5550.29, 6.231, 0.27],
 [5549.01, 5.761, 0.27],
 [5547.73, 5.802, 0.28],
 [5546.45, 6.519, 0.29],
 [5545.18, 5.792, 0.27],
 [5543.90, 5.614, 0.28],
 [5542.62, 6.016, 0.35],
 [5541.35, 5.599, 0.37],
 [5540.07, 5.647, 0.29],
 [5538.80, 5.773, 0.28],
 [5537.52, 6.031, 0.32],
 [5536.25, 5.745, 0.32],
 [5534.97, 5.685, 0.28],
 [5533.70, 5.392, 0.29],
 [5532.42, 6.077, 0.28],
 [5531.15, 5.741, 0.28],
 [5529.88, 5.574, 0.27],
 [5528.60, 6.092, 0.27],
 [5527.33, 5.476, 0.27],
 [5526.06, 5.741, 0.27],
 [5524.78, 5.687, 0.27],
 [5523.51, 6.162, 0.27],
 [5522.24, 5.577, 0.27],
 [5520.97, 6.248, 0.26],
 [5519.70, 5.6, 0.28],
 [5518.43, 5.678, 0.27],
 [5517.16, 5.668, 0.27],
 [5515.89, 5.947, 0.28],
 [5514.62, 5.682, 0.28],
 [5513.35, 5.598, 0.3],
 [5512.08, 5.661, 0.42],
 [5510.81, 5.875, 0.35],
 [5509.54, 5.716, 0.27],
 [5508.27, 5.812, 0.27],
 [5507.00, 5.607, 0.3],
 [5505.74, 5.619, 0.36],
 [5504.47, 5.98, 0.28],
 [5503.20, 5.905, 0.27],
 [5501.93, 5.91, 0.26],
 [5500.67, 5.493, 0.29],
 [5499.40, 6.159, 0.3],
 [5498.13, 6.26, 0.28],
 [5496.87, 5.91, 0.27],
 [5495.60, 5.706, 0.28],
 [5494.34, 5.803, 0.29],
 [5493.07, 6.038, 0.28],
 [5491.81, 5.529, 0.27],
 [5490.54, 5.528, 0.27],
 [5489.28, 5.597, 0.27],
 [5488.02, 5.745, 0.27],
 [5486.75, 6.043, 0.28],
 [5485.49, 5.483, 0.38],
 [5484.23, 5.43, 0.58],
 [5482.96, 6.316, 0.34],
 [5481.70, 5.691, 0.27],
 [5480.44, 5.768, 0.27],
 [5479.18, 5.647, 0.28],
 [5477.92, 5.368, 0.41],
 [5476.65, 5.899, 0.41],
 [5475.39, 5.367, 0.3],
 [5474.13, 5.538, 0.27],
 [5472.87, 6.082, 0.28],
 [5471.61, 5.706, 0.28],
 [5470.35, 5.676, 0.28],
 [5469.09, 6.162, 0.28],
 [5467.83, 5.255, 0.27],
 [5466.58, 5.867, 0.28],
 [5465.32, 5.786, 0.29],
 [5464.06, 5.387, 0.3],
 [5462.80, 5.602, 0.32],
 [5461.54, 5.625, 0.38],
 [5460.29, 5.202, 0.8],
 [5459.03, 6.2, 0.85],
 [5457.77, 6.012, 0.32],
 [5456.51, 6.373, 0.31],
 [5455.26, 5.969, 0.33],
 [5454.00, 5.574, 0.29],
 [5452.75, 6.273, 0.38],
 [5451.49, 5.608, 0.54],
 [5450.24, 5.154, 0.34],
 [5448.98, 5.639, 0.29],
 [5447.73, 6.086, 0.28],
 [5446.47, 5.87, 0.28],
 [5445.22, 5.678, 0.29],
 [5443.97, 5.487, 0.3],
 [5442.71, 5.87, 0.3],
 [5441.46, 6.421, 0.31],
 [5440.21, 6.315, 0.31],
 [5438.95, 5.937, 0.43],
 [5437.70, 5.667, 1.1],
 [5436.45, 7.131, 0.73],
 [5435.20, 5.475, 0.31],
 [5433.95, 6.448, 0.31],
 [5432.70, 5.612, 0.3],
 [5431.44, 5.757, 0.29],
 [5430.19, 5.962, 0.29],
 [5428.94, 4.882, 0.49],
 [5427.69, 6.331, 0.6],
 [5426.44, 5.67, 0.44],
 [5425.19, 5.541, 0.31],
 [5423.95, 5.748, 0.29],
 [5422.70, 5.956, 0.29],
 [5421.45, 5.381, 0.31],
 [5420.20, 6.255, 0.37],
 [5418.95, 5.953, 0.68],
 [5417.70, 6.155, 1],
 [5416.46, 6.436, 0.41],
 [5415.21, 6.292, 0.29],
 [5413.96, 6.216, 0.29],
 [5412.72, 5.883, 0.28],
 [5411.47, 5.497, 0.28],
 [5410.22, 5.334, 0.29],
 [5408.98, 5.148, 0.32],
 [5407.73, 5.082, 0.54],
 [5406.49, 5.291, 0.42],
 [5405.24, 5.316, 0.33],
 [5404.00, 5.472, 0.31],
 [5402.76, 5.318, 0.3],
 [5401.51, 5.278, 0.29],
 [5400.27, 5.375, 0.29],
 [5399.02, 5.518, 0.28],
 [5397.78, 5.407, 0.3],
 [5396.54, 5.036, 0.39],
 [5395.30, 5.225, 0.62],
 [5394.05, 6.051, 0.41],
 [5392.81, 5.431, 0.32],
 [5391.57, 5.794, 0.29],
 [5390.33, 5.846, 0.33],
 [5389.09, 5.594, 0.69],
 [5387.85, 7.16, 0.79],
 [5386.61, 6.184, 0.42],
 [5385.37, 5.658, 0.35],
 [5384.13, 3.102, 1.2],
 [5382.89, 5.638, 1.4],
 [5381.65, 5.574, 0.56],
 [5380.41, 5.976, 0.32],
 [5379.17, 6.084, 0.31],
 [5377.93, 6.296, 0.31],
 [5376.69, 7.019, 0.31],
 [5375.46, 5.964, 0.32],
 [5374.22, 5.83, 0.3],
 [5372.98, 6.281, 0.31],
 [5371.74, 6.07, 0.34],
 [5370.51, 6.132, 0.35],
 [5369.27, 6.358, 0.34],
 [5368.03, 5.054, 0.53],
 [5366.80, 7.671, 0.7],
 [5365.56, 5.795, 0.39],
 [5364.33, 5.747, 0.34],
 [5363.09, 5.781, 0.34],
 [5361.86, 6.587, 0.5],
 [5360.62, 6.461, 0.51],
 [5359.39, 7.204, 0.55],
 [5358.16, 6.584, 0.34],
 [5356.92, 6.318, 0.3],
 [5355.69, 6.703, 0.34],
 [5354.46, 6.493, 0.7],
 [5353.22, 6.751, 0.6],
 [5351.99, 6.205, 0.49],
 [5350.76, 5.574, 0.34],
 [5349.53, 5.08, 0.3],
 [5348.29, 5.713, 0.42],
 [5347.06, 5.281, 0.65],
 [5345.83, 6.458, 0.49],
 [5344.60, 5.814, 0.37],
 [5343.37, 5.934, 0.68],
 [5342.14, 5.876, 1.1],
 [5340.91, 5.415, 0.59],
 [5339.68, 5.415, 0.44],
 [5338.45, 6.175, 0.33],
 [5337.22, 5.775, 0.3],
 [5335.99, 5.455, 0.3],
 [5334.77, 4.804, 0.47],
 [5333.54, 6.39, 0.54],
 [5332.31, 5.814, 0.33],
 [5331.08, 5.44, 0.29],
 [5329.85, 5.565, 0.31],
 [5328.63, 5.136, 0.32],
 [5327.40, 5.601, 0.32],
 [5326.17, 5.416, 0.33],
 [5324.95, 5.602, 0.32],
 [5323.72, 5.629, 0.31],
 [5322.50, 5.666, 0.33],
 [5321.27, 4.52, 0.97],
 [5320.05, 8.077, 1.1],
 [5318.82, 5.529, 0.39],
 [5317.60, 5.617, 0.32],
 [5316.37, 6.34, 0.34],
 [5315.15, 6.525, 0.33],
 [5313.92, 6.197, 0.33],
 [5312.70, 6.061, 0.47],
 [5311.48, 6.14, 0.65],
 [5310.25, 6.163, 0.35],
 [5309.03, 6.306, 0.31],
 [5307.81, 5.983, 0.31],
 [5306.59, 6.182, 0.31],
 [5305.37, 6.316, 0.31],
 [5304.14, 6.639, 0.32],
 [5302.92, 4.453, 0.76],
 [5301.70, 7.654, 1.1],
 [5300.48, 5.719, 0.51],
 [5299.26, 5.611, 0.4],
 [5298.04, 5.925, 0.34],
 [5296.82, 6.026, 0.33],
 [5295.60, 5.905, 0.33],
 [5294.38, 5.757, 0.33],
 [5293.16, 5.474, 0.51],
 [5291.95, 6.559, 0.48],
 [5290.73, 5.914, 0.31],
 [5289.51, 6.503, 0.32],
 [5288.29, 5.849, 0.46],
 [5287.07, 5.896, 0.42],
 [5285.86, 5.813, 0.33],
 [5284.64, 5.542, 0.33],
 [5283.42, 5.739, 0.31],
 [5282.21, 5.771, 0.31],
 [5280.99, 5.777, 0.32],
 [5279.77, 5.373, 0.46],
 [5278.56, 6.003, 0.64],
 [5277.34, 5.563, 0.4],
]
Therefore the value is -1.5 angstrom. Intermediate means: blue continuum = 5.47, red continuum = 5.76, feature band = 5.78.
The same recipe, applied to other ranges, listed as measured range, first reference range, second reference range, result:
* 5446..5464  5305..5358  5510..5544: 0.1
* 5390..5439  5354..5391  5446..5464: 2.0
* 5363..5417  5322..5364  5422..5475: 1.0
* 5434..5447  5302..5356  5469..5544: -0.4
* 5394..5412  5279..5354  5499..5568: 1.6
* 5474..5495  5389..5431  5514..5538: 0.1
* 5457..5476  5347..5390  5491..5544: 0.6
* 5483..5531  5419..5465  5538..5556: 1.0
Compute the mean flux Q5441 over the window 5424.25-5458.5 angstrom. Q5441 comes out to 5.88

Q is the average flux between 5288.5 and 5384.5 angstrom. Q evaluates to 5.97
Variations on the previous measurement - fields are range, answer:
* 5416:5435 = 5.86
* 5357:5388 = 6.07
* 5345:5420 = 5.88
